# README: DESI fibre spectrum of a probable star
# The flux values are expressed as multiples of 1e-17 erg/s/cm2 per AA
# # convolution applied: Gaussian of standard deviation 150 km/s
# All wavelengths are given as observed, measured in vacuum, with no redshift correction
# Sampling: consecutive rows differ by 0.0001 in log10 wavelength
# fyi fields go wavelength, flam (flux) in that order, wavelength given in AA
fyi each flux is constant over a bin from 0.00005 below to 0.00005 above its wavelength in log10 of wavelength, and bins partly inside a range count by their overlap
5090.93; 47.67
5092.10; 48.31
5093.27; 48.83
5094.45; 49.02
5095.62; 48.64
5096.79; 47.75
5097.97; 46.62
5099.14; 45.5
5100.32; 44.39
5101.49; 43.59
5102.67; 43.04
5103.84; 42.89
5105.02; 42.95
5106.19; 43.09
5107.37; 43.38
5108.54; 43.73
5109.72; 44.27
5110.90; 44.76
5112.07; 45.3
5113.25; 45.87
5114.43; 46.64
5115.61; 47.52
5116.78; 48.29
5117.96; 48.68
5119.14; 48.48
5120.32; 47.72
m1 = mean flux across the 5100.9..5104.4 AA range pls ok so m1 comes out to 43.2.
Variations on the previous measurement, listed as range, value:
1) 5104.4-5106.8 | 43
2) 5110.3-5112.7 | 45.1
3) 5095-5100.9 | 46.6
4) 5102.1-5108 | 43.1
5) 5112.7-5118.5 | 47.4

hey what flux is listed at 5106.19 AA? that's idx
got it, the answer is 43.09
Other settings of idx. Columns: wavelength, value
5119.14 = 48.48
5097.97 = 46.62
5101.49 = 43.59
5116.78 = 48.29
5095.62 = 48.64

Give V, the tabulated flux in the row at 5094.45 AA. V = 49.02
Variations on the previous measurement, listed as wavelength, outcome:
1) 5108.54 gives 43.73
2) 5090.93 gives 47.67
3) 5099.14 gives 45.5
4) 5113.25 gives 45.87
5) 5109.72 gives 44.27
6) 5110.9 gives 44.76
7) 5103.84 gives 42.89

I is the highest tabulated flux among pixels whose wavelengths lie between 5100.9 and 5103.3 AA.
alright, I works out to 43.59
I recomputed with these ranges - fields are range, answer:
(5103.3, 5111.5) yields 44.76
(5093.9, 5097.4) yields 49.02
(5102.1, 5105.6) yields 43.04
